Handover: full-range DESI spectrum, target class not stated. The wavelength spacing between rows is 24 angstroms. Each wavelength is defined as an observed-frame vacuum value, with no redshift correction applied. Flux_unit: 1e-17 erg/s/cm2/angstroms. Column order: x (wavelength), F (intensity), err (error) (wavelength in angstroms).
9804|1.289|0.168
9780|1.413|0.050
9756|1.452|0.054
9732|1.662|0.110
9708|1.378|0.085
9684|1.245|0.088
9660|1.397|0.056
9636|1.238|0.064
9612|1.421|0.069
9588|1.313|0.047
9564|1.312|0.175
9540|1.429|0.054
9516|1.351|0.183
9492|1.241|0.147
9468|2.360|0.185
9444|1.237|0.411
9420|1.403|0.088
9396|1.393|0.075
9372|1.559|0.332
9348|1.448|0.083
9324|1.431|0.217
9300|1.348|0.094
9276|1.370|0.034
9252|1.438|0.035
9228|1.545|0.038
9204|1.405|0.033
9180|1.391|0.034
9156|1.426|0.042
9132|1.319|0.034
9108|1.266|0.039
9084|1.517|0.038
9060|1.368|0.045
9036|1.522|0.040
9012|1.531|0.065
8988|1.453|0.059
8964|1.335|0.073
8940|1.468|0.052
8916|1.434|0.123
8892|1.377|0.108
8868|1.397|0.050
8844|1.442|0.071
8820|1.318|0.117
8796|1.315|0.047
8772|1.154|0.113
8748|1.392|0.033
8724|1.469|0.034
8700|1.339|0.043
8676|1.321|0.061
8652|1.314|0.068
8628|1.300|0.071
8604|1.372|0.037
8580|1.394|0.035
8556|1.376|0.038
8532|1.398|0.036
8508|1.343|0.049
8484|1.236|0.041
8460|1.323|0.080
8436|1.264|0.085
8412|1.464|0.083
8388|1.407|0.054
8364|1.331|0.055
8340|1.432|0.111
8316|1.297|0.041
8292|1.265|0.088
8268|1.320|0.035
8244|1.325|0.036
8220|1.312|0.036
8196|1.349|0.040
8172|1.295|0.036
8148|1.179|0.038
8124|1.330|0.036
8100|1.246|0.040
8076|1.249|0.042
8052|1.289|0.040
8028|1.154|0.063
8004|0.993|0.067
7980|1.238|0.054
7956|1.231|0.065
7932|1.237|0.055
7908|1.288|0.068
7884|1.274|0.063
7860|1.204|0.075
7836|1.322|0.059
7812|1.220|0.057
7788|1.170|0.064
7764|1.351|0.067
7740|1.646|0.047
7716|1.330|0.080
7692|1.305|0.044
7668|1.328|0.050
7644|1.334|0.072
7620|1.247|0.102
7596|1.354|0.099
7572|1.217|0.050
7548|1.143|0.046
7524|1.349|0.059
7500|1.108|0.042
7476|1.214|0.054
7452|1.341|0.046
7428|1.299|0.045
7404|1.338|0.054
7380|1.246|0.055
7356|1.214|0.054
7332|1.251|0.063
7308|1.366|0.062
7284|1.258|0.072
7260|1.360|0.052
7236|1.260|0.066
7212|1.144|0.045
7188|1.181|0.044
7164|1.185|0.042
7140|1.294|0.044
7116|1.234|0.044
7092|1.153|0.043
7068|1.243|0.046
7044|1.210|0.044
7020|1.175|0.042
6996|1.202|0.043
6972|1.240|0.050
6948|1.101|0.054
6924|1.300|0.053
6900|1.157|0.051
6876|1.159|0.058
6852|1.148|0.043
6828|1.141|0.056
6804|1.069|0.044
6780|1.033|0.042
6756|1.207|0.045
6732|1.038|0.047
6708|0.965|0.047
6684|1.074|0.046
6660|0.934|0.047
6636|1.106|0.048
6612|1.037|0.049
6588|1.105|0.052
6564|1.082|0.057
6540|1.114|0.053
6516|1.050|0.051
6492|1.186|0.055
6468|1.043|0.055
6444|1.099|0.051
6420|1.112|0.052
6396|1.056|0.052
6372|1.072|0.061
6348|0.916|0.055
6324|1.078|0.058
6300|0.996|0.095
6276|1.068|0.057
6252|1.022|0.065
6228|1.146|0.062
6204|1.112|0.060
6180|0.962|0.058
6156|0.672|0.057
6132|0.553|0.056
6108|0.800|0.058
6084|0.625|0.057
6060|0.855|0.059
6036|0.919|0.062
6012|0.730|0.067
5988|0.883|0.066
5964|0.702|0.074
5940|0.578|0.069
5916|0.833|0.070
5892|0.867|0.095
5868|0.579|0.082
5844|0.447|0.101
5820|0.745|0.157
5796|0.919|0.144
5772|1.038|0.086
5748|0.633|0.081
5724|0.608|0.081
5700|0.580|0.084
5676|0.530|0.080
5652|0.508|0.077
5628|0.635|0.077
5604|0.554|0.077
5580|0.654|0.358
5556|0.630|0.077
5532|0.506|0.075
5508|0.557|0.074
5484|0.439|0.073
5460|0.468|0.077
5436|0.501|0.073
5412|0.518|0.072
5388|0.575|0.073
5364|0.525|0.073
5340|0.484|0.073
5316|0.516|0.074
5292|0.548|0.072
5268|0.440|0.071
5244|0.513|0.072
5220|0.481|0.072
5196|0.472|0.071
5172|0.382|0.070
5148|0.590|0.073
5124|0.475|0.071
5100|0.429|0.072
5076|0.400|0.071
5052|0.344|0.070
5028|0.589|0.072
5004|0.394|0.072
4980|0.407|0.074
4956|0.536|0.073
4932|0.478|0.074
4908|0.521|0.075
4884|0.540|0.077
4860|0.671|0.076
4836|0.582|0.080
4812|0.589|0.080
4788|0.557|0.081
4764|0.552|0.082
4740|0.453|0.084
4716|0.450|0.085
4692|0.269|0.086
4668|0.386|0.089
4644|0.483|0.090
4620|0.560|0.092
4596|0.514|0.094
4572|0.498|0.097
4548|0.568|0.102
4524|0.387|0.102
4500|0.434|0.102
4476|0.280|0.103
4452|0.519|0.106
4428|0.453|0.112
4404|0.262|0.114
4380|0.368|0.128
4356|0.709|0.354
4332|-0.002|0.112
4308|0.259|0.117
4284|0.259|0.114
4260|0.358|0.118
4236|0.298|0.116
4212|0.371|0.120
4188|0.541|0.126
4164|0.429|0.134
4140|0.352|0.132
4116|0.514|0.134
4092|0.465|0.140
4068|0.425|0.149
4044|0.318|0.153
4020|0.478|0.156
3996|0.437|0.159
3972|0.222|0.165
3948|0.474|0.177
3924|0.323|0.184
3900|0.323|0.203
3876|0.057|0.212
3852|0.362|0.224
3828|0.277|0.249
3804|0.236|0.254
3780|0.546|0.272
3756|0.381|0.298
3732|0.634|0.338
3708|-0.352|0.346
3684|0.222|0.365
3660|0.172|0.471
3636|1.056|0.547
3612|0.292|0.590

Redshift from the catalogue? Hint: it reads 0.547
